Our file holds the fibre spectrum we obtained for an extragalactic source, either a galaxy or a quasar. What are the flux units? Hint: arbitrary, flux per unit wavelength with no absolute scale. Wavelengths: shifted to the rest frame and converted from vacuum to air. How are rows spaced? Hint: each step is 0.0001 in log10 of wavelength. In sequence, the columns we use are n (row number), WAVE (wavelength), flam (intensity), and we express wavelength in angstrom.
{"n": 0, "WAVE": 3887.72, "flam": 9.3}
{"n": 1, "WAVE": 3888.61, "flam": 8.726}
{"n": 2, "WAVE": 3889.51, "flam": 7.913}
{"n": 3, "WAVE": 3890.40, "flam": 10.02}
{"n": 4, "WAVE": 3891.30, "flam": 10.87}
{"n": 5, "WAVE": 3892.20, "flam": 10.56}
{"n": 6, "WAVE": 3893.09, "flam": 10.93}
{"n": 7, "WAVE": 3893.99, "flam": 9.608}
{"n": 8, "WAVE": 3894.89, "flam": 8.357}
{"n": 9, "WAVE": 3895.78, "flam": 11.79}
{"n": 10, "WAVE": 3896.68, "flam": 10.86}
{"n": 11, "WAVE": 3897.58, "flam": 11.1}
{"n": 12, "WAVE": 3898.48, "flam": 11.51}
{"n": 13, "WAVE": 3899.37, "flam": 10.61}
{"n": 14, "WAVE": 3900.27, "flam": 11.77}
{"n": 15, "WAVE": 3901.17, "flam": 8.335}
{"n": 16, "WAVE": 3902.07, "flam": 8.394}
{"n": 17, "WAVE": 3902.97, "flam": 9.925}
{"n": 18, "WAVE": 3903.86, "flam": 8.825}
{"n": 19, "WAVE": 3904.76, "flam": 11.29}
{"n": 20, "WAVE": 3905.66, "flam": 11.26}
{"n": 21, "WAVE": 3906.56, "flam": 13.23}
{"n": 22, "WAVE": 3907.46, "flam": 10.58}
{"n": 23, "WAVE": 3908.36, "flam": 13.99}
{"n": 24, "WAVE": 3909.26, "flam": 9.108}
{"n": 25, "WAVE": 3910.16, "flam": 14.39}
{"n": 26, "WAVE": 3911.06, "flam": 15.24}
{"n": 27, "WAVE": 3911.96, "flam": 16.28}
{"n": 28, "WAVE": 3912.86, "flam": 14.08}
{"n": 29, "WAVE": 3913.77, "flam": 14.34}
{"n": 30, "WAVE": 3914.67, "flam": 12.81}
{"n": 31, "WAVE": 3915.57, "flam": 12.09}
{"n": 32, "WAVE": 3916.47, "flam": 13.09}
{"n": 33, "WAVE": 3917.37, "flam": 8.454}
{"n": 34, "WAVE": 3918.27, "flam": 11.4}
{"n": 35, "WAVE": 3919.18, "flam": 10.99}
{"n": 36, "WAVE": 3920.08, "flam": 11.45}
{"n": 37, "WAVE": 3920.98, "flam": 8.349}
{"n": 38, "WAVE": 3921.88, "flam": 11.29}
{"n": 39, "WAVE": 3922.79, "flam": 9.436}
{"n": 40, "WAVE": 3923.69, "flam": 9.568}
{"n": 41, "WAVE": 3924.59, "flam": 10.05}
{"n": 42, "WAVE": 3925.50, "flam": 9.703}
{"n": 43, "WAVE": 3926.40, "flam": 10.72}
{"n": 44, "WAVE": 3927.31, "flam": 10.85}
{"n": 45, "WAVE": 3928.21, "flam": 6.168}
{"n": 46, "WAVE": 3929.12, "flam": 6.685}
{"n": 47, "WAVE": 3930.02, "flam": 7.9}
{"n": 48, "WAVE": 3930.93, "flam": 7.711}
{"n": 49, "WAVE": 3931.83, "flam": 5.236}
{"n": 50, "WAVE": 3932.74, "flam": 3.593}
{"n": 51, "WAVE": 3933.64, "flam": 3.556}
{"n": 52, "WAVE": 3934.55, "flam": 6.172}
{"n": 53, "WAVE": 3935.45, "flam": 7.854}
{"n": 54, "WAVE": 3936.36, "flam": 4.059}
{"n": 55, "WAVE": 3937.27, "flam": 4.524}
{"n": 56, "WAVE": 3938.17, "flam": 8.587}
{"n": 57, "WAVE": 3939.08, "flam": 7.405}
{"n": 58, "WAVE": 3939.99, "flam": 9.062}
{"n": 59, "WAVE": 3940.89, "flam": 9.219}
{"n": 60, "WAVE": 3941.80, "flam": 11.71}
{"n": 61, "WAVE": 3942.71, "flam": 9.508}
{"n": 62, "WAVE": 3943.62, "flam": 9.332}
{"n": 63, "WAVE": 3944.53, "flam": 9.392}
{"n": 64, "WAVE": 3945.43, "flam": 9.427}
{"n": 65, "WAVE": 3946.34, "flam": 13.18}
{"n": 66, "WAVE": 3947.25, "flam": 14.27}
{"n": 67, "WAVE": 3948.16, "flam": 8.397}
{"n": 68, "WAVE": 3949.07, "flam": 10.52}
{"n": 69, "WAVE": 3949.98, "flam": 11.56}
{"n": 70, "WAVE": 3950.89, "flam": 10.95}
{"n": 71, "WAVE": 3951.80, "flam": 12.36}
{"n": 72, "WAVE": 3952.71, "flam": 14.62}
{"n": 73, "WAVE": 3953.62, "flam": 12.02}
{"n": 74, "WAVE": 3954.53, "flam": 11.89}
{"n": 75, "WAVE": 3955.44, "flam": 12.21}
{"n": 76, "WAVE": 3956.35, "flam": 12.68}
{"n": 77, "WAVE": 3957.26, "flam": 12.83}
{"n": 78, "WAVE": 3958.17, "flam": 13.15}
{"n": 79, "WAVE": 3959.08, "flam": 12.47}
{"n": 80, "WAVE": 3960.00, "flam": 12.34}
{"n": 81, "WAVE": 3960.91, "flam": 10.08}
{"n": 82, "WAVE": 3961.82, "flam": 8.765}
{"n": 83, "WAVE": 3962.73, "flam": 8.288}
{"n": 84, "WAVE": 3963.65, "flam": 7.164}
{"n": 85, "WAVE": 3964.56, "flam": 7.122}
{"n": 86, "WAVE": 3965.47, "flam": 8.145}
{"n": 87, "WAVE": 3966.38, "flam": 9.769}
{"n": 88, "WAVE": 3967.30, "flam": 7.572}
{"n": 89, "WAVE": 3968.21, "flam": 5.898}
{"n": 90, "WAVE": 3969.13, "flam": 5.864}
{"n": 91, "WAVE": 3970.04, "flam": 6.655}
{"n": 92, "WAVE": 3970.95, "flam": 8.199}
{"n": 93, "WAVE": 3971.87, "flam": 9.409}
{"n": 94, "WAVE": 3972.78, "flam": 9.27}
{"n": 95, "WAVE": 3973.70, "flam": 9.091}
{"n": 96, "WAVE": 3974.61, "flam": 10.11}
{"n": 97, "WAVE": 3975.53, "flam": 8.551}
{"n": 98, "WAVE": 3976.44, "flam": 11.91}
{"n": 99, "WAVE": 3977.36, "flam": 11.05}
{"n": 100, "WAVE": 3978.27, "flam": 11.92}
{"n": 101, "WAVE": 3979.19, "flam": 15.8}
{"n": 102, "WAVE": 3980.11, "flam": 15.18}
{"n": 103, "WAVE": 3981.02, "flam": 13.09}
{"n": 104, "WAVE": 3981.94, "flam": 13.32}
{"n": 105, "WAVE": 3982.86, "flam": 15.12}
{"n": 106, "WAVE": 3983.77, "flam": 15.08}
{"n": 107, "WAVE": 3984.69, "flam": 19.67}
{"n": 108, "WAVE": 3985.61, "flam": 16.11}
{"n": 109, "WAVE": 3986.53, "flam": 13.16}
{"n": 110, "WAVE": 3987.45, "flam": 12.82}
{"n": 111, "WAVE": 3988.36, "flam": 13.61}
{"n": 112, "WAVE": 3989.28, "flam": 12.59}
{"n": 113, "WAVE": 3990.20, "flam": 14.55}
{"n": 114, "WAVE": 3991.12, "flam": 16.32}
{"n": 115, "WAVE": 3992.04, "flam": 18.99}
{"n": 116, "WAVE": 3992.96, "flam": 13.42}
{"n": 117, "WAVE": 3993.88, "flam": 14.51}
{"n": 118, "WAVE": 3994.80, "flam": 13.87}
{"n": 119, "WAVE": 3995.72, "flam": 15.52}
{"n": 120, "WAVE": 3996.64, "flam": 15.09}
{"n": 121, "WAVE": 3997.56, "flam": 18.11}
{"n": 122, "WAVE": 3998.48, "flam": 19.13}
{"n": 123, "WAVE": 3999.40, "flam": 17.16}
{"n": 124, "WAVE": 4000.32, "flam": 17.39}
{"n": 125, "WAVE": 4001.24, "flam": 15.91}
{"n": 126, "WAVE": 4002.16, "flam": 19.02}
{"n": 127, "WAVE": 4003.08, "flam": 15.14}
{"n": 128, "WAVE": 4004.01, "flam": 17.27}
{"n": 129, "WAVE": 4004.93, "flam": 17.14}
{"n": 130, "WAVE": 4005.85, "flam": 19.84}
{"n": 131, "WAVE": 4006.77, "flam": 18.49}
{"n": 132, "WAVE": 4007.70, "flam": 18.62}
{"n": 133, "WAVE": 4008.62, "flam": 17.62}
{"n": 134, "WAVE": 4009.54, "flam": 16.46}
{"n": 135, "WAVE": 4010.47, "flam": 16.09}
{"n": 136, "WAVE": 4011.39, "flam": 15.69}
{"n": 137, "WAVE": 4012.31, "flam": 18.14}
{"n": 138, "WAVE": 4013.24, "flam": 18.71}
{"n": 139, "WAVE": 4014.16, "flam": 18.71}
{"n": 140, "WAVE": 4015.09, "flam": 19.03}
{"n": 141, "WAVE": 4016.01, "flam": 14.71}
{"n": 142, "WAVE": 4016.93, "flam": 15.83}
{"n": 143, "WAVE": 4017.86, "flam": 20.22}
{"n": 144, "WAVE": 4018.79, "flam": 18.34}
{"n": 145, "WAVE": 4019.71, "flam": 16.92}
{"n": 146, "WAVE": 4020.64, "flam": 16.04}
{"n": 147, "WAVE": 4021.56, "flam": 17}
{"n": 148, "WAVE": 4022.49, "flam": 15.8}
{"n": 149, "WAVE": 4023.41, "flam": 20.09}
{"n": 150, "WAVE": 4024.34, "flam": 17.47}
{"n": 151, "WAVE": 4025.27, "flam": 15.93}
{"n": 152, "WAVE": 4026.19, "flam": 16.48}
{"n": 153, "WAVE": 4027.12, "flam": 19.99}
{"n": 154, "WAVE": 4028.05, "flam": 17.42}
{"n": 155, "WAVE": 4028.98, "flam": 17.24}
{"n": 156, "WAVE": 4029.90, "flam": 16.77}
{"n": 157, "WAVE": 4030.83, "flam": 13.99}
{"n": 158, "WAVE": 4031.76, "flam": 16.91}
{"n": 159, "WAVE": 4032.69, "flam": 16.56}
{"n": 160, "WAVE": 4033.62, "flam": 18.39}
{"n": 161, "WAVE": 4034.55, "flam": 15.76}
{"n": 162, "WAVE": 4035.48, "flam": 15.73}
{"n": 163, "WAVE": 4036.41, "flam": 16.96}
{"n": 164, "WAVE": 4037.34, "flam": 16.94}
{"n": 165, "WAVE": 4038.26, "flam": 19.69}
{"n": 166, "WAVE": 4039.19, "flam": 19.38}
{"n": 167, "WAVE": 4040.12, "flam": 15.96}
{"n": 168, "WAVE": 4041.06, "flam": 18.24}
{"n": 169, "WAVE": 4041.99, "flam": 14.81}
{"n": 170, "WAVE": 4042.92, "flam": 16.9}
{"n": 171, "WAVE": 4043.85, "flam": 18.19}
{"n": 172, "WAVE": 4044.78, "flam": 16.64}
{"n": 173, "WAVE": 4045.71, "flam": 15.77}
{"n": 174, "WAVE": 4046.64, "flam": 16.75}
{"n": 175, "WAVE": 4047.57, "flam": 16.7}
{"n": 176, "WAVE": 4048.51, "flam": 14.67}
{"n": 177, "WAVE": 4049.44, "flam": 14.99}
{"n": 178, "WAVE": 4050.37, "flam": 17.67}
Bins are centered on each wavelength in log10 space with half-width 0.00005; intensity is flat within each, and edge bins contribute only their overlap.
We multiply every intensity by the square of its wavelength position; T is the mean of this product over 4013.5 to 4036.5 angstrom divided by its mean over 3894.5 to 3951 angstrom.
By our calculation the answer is 1.8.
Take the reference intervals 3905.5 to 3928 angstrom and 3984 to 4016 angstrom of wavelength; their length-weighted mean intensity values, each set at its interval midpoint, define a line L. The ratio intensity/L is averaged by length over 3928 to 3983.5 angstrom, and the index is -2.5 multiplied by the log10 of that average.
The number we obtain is 0.399 mag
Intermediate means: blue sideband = 11.7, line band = 9.71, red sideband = 16.5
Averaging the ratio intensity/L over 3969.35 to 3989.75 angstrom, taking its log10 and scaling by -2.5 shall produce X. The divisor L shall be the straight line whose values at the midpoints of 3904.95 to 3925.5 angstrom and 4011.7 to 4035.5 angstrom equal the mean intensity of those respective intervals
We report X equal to 0.22 mag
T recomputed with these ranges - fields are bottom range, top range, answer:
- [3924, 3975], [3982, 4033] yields 1.86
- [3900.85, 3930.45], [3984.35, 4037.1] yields 1.61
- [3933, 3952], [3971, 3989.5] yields 1.44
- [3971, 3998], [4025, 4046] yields 1.28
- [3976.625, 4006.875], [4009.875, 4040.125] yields 1.13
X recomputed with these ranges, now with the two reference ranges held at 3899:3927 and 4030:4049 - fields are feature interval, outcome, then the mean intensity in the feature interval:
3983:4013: -0.094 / 16.3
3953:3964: 0.178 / 11.2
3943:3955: 0.136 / 11.4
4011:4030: -0.101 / 17.5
